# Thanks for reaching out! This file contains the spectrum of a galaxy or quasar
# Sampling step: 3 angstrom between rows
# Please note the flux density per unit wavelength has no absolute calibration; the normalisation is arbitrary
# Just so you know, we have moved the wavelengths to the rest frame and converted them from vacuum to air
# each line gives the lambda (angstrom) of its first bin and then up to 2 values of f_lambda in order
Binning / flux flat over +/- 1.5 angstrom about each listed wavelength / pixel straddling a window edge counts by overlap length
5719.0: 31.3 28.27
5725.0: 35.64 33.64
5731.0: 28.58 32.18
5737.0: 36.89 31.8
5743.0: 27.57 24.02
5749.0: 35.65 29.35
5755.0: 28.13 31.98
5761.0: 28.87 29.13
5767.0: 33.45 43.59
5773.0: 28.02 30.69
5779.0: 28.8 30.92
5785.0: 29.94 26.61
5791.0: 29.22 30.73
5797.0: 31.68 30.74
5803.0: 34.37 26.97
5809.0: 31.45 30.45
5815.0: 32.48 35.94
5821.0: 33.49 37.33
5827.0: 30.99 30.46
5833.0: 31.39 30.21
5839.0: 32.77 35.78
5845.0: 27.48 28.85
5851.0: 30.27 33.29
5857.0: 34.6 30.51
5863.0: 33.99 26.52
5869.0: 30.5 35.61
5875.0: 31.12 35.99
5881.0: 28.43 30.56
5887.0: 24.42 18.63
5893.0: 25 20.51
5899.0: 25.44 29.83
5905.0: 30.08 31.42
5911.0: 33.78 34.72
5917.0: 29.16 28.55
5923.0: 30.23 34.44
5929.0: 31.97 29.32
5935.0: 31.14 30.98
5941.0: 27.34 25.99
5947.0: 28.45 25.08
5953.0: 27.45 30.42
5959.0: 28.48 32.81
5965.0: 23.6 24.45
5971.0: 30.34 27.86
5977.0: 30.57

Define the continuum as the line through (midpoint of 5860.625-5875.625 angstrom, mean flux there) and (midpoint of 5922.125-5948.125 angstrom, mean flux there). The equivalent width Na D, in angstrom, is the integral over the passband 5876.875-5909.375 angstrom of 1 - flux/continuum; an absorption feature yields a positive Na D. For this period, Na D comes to 4.0 angstrom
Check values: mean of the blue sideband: 31.5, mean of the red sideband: 30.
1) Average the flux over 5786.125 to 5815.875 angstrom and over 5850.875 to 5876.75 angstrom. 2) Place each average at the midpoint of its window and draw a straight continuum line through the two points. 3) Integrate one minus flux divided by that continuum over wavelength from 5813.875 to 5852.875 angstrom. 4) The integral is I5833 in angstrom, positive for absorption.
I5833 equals -1.2 angstrom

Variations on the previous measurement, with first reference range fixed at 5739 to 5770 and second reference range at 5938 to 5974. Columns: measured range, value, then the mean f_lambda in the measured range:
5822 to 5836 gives -1.29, 32.3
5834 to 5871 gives -2.57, 31.3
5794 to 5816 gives -0.87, 31.1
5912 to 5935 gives -2.42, 31.3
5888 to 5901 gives 2.68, 22.8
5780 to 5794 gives 0.39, 29.3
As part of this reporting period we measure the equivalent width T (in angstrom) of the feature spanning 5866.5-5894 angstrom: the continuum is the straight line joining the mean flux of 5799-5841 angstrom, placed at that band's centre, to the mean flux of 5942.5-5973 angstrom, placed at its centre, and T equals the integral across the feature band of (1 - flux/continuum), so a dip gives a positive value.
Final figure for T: 1.21 angstrom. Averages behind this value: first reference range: 32.1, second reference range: 27.7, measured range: 28.9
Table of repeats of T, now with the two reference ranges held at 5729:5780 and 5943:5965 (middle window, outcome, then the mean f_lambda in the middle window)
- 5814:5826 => -1.8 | 34.7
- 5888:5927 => 0.4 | 28.5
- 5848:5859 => -0.9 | 32.1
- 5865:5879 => -1.3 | 32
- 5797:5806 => -0.3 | 31.5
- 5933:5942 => -0.5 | 29.9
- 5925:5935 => -1.1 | 31.7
